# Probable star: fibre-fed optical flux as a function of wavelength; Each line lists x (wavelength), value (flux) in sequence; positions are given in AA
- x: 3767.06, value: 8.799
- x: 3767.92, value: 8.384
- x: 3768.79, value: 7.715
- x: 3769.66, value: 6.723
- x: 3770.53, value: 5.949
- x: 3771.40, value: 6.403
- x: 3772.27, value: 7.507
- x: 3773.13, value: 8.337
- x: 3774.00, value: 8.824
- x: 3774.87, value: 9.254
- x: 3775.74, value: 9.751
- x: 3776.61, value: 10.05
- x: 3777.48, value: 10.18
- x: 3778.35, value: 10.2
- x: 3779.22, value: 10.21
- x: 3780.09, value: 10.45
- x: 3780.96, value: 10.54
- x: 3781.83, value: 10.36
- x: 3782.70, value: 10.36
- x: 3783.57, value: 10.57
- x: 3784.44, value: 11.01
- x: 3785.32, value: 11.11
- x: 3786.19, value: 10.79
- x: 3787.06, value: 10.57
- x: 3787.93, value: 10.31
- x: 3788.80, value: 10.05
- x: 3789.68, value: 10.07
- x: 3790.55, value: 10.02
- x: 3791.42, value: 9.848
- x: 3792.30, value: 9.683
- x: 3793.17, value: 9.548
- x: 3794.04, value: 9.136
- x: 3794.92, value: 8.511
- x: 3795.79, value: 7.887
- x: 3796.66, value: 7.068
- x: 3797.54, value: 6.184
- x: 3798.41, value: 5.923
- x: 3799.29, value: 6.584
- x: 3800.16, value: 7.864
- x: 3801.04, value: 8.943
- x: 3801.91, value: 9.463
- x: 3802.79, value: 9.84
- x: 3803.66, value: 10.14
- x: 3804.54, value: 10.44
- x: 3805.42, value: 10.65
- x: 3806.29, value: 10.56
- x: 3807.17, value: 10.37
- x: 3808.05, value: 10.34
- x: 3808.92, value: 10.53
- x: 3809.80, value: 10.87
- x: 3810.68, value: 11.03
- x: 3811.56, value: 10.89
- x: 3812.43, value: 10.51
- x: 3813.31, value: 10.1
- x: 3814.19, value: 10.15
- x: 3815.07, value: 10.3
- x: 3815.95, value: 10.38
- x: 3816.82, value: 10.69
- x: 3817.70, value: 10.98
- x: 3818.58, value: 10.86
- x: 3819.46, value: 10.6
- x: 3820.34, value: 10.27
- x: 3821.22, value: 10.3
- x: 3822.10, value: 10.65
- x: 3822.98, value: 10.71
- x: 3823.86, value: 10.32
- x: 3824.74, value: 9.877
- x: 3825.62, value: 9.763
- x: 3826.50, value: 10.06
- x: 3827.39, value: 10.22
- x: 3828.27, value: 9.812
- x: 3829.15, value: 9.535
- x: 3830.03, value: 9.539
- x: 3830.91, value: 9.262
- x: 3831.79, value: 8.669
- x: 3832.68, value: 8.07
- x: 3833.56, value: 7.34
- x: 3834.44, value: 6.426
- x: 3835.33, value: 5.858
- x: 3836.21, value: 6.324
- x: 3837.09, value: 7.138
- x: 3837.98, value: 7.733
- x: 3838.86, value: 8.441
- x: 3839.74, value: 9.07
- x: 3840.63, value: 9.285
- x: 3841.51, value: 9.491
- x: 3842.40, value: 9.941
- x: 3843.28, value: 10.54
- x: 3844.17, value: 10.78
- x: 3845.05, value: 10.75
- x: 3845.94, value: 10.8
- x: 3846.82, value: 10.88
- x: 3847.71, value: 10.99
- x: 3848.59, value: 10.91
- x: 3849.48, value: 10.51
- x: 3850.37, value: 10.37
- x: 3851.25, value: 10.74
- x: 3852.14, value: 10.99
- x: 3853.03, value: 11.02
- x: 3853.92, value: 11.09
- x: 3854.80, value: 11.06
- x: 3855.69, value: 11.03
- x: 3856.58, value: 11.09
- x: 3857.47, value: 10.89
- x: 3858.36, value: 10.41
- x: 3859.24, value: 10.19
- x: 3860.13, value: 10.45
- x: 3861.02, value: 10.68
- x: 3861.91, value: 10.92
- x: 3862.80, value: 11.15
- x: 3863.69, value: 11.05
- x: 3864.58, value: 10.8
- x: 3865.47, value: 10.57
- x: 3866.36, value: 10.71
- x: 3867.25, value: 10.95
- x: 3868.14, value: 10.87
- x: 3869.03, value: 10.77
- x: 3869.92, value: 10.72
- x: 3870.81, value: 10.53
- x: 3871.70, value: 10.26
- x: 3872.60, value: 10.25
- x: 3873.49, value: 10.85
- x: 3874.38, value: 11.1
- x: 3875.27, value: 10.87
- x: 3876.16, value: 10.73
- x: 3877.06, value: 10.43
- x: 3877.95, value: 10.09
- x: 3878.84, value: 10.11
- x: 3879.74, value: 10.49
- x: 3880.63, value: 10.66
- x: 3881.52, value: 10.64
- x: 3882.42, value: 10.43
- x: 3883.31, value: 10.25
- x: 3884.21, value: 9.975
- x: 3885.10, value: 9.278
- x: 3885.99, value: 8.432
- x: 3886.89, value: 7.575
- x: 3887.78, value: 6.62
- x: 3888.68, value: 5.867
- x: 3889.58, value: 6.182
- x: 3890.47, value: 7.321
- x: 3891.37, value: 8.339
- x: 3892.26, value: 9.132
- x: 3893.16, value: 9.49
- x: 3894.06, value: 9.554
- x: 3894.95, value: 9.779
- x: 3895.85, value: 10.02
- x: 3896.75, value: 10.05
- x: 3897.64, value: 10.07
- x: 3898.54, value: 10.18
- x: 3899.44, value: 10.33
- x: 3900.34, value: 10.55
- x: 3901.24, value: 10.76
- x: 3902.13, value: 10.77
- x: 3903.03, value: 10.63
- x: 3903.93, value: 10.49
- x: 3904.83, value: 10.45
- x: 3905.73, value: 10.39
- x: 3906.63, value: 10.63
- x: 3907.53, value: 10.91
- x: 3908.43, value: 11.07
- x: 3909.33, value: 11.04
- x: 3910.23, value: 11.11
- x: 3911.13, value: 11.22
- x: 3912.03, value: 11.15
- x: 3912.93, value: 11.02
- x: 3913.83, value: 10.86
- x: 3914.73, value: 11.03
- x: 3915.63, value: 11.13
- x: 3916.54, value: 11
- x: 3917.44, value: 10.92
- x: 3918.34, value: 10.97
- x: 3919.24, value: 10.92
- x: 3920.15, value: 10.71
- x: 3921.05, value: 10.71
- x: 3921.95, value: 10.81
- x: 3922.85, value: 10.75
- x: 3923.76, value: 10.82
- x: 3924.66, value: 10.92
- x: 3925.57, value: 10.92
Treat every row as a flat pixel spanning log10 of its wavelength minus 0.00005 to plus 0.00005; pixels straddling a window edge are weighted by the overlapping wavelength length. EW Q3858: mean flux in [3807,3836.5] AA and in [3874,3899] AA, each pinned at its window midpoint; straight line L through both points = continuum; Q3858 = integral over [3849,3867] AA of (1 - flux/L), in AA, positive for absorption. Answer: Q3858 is -2.3 AA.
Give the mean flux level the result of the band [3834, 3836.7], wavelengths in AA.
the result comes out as 6.22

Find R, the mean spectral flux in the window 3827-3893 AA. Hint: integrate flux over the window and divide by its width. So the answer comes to 9.77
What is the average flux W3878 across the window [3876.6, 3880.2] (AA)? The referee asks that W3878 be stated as 10.3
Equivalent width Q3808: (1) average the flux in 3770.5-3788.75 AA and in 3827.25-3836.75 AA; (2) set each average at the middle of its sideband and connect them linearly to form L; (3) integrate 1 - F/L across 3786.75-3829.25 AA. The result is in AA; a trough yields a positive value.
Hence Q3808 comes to -4.3 AA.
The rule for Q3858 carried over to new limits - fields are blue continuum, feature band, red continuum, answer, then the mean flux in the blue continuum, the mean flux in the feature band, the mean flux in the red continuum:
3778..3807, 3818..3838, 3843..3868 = 2.1 AA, 9.55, 9.14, 10.8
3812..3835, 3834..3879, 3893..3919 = -0.2 AA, 9.8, 10.2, 10.6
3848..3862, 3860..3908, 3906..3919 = 3.8 AA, 10.8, 10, 11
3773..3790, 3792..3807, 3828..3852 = 1.7 AA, 10.2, 8.75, 9.25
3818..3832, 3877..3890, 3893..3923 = 1.7 AA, 10.1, 9.1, 10.6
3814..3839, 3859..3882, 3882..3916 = -2.4 AA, 9.32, 10.6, 9.85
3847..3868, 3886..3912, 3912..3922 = 2.9 AA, 10.8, 9.67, 10.9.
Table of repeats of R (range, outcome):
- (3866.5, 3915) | 10.1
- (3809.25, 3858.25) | 9.93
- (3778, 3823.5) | 9.91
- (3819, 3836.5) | 9.2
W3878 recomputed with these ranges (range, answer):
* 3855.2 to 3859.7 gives 10.7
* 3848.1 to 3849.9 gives 10.7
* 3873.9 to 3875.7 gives 11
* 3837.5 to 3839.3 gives 8.07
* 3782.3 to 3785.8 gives 10.8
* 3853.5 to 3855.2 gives 11.1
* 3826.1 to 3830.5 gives 9.82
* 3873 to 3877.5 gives 10.8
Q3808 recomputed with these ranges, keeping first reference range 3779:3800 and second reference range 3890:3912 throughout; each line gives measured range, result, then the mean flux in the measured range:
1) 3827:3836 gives 1.2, 8.41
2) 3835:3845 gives 1.1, 8.72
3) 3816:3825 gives -0.8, 10.5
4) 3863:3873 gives -0.7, 10.7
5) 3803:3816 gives -1.2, 10.5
